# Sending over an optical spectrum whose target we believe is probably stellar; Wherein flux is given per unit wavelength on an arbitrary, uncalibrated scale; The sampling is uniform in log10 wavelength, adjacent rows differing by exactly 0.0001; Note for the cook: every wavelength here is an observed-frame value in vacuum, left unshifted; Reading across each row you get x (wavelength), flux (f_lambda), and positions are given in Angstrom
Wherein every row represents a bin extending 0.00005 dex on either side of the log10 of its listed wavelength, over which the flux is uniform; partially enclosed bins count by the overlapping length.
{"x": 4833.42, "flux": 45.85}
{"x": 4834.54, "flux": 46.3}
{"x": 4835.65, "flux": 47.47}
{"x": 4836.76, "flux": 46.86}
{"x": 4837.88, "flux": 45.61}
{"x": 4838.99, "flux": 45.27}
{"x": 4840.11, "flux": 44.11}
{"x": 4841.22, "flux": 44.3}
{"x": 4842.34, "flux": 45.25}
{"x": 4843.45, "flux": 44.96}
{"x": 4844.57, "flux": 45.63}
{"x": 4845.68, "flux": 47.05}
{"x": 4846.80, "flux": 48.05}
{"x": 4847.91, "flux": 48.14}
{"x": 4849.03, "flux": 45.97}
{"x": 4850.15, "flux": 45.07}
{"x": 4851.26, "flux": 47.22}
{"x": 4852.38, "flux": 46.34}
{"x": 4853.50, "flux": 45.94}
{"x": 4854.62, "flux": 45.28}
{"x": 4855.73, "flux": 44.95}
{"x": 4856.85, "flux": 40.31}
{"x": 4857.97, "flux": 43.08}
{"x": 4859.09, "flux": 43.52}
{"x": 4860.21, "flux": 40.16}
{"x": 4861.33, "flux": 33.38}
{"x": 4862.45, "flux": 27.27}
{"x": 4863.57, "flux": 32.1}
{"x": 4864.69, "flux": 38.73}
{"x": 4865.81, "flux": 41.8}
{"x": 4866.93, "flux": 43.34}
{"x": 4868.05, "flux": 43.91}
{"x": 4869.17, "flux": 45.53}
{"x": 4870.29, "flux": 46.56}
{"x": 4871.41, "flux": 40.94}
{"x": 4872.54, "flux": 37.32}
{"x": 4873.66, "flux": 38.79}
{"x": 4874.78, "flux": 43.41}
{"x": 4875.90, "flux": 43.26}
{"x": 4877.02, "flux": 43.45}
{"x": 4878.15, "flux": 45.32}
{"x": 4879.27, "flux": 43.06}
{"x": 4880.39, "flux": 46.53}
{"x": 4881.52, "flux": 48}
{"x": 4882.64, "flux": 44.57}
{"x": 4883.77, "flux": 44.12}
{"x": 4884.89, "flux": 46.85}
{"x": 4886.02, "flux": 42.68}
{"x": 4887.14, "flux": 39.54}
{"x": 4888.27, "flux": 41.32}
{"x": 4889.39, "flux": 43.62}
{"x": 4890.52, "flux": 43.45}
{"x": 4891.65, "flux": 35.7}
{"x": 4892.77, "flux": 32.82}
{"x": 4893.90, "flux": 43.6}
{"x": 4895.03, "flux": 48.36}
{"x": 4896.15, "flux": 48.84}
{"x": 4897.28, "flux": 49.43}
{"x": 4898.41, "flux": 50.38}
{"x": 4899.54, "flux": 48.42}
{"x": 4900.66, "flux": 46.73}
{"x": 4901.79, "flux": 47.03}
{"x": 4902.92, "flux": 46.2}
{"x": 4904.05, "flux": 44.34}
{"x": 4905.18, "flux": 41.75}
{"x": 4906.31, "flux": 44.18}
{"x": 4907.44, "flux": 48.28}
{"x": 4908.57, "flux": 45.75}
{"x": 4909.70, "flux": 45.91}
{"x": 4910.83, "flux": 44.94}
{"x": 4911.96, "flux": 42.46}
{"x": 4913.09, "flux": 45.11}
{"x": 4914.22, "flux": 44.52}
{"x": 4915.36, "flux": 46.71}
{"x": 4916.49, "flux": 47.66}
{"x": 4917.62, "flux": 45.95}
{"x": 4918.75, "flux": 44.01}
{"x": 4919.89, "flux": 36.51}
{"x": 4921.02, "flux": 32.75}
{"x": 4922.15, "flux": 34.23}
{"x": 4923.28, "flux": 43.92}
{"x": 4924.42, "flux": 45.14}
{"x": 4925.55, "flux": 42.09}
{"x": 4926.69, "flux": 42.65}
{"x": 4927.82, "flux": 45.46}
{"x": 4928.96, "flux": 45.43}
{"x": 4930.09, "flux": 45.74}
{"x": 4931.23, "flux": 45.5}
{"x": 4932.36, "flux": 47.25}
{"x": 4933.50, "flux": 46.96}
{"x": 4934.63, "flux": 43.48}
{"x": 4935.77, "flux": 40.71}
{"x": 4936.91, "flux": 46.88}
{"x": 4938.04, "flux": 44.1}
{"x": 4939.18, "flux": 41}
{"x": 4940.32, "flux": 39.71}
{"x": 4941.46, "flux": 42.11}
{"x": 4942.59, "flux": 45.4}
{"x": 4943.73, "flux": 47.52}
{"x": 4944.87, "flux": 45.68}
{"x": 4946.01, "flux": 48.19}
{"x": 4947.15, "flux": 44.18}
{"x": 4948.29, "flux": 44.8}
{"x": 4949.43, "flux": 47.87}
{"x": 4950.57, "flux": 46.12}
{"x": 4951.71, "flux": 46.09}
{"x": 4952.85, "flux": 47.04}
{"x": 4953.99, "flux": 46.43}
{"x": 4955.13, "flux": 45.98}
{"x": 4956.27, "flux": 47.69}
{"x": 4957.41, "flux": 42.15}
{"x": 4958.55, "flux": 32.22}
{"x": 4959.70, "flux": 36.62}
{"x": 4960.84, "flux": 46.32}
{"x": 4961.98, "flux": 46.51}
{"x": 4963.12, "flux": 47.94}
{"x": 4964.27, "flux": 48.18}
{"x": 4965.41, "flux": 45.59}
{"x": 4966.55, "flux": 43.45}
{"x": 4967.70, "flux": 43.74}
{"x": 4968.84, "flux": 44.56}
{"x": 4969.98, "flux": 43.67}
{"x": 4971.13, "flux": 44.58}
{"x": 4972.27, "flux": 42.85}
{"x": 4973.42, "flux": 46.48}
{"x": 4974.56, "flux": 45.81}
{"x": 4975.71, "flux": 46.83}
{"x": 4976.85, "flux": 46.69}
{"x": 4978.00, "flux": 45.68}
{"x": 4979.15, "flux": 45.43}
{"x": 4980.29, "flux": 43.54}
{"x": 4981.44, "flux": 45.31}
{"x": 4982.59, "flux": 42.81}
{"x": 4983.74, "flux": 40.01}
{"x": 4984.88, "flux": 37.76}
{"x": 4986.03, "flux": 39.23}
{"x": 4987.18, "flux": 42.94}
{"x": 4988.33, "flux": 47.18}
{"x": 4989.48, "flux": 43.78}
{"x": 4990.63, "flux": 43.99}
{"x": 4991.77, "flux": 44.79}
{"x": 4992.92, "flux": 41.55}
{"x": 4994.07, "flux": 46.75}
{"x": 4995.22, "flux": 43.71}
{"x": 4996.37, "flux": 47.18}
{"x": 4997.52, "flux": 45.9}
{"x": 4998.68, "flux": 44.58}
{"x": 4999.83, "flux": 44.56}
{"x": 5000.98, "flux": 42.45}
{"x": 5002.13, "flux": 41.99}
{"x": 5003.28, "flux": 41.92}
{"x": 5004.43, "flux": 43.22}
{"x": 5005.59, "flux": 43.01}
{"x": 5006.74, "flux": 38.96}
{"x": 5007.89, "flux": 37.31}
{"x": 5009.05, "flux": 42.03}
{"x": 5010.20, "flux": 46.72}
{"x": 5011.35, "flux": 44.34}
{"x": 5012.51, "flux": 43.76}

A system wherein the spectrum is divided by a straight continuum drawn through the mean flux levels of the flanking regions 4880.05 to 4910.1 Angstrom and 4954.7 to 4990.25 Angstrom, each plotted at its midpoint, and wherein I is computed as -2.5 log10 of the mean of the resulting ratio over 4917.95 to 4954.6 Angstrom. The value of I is 0.01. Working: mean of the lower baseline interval 44.7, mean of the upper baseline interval 43.9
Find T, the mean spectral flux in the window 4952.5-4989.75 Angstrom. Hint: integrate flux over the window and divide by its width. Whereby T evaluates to 44.1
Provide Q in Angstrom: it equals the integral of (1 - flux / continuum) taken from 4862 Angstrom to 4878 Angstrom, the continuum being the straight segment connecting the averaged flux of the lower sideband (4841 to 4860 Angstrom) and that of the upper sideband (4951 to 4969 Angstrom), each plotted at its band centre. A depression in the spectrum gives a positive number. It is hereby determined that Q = 1.6 Angstrom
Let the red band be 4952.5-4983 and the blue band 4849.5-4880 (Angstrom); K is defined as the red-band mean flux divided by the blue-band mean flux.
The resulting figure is 1.06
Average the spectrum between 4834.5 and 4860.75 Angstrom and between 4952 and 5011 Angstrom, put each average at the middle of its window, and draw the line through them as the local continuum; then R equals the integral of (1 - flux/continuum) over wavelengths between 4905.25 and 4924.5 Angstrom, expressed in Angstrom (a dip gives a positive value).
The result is 0.5 Angstrom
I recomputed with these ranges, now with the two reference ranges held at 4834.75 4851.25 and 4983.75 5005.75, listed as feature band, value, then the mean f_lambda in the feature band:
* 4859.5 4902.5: 0.067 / 42.7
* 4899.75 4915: -0.008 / 45.3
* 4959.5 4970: -0.027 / 45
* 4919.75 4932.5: 0.058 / 42.3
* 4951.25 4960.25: 0.028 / 43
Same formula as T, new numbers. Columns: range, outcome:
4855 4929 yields 43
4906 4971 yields 44.2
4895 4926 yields 44.7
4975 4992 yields 43.7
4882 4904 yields 44.4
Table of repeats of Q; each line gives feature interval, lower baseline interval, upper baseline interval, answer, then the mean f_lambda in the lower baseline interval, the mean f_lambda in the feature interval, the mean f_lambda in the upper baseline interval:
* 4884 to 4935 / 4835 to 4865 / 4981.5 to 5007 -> -0.9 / 43.5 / 44.1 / 43.2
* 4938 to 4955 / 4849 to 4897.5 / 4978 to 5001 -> -0.7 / 42.5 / 45.1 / 43.7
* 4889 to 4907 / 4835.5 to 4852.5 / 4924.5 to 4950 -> 0.2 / 46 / 44.7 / 44.7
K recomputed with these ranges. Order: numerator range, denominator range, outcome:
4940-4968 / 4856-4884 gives 1.08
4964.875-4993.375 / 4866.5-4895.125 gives 1.03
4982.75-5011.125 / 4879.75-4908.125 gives 0.96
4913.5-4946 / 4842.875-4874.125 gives 1.03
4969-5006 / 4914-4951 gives 1.00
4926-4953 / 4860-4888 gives 1.08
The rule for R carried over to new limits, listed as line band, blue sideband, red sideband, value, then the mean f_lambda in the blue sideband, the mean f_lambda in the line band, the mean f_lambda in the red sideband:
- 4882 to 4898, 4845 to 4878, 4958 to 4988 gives -0.2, 42.5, 43.3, 43.7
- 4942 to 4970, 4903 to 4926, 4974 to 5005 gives -0.8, 43.4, 45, 43.9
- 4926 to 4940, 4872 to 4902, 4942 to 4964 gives 0.1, 43.9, 44.5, 45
